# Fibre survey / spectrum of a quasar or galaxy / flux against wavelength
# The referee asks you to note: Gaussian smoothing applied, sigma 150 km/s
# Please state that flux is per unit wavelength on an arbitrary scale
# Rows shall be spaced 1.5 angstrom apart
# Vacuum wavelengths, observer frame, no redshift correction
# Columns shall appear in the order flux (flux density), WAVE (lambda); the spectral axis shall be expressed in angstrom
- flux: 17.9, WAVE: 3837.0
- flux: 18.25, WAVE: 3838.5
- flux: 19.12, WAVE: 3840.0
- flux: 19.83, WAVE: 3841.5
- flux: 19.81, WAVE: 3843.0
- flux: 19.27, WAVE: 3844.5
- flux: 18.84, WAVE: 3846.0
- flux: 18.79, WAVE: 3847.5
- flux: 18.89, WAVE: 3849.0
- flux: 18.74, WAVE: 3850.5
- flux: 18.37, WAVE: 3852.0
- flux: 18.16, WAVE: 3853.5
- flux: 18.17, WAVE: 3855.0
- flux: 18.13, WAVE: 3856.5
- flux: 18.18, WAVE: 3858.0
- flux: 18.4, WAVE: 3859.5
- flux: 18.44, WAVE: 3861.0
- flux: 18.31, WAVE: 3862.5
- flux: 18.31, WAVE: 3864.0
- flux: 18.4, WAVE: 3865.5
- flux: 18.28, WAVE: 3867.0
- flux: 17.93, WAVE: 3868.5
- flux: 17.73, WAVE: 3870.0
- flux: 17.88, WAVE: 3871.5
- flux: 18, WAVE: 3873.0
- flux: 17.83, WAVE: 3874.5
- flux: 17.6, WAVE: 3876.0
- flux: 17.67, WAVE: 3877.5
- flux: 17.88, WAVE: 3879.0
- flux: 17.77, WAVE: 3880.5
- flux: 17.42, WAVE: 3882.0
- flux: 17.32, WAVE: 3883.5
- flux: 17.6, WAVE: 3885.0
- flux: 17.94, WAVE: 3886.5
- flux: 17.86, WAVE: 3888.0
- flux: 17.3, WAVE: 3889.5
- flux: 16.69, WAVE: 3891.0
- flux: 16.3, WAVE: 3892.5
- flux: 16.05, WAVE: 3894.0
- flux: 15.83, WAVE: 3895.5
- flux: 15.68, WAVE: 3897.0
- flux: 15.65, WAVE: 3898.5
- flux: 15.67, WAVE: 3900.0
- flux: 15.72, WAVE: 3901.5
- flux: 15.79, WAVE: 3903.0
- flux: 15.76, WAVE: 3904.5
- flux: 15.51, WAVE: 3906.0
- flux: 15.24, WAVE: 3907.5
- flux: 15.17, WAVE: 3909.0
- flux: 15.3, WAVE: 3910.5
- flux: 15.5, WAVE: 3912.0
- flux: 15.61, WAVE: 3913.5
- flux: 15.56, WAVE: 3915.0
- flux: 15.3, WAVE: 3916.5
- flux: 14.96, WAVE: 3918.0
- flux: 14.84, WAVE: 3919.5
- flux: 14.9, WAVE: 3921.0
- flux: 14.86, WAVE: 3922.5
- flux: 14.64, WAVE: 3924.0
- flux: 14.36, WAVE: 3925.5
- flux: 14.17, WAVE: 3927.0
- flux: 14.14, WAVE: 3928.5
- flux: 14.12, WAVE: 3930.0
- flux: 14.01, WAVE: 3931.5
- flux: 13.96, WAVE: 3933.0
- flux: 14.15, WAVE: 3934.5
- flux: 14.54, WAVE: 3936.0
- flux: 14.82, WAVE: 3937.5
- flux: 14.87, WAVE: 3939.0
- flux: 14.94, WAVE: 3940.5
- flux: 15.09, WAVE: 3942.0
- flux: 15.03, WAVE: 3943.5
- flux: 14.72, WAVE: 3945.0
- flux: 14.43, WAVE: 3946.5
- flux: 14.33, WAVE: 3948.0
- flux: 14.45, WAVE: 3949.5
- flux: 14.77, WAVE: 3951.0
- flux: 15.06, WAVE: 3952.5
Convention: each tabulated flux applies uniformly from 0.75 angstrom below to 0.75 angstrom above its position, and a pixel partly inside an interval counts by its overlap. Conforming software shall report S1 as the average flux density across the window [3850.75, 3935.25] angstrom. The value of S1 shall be 16.5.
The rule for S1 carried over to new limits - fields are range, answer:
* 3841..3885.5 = 18.3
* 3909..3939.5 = 14.7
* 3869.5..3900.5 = 17.1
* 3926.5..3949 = 14.5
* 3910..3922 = 15.2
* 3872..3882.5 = 17.7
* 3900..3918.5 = 15.5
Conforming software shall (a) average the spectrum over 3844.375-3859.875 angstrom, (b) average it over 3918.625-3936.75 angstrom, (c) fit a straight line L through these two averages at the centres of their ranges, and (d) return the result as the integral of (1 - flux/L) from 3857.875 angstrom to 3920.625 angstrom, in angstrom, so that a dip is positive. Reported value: -1.10 angstrom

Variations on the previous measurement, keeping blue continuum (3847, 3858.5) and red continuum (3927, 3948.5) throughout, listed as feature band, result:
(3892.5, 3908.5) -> 0.5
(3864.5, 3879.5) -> -0.3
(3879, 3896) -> -0.3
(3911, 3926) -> 0.3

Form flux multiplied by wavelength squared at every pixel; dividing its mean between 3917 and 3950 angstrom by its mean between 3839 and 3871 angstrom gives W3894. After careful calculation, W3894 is 0.82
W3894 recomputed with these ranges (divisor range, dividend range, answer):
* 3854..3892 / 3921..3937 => 0.83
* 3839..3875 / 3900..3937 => 0.83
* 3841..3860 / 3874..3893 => 0.95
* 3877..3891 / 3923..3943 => 0.84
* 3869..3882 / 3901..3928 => 0.87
